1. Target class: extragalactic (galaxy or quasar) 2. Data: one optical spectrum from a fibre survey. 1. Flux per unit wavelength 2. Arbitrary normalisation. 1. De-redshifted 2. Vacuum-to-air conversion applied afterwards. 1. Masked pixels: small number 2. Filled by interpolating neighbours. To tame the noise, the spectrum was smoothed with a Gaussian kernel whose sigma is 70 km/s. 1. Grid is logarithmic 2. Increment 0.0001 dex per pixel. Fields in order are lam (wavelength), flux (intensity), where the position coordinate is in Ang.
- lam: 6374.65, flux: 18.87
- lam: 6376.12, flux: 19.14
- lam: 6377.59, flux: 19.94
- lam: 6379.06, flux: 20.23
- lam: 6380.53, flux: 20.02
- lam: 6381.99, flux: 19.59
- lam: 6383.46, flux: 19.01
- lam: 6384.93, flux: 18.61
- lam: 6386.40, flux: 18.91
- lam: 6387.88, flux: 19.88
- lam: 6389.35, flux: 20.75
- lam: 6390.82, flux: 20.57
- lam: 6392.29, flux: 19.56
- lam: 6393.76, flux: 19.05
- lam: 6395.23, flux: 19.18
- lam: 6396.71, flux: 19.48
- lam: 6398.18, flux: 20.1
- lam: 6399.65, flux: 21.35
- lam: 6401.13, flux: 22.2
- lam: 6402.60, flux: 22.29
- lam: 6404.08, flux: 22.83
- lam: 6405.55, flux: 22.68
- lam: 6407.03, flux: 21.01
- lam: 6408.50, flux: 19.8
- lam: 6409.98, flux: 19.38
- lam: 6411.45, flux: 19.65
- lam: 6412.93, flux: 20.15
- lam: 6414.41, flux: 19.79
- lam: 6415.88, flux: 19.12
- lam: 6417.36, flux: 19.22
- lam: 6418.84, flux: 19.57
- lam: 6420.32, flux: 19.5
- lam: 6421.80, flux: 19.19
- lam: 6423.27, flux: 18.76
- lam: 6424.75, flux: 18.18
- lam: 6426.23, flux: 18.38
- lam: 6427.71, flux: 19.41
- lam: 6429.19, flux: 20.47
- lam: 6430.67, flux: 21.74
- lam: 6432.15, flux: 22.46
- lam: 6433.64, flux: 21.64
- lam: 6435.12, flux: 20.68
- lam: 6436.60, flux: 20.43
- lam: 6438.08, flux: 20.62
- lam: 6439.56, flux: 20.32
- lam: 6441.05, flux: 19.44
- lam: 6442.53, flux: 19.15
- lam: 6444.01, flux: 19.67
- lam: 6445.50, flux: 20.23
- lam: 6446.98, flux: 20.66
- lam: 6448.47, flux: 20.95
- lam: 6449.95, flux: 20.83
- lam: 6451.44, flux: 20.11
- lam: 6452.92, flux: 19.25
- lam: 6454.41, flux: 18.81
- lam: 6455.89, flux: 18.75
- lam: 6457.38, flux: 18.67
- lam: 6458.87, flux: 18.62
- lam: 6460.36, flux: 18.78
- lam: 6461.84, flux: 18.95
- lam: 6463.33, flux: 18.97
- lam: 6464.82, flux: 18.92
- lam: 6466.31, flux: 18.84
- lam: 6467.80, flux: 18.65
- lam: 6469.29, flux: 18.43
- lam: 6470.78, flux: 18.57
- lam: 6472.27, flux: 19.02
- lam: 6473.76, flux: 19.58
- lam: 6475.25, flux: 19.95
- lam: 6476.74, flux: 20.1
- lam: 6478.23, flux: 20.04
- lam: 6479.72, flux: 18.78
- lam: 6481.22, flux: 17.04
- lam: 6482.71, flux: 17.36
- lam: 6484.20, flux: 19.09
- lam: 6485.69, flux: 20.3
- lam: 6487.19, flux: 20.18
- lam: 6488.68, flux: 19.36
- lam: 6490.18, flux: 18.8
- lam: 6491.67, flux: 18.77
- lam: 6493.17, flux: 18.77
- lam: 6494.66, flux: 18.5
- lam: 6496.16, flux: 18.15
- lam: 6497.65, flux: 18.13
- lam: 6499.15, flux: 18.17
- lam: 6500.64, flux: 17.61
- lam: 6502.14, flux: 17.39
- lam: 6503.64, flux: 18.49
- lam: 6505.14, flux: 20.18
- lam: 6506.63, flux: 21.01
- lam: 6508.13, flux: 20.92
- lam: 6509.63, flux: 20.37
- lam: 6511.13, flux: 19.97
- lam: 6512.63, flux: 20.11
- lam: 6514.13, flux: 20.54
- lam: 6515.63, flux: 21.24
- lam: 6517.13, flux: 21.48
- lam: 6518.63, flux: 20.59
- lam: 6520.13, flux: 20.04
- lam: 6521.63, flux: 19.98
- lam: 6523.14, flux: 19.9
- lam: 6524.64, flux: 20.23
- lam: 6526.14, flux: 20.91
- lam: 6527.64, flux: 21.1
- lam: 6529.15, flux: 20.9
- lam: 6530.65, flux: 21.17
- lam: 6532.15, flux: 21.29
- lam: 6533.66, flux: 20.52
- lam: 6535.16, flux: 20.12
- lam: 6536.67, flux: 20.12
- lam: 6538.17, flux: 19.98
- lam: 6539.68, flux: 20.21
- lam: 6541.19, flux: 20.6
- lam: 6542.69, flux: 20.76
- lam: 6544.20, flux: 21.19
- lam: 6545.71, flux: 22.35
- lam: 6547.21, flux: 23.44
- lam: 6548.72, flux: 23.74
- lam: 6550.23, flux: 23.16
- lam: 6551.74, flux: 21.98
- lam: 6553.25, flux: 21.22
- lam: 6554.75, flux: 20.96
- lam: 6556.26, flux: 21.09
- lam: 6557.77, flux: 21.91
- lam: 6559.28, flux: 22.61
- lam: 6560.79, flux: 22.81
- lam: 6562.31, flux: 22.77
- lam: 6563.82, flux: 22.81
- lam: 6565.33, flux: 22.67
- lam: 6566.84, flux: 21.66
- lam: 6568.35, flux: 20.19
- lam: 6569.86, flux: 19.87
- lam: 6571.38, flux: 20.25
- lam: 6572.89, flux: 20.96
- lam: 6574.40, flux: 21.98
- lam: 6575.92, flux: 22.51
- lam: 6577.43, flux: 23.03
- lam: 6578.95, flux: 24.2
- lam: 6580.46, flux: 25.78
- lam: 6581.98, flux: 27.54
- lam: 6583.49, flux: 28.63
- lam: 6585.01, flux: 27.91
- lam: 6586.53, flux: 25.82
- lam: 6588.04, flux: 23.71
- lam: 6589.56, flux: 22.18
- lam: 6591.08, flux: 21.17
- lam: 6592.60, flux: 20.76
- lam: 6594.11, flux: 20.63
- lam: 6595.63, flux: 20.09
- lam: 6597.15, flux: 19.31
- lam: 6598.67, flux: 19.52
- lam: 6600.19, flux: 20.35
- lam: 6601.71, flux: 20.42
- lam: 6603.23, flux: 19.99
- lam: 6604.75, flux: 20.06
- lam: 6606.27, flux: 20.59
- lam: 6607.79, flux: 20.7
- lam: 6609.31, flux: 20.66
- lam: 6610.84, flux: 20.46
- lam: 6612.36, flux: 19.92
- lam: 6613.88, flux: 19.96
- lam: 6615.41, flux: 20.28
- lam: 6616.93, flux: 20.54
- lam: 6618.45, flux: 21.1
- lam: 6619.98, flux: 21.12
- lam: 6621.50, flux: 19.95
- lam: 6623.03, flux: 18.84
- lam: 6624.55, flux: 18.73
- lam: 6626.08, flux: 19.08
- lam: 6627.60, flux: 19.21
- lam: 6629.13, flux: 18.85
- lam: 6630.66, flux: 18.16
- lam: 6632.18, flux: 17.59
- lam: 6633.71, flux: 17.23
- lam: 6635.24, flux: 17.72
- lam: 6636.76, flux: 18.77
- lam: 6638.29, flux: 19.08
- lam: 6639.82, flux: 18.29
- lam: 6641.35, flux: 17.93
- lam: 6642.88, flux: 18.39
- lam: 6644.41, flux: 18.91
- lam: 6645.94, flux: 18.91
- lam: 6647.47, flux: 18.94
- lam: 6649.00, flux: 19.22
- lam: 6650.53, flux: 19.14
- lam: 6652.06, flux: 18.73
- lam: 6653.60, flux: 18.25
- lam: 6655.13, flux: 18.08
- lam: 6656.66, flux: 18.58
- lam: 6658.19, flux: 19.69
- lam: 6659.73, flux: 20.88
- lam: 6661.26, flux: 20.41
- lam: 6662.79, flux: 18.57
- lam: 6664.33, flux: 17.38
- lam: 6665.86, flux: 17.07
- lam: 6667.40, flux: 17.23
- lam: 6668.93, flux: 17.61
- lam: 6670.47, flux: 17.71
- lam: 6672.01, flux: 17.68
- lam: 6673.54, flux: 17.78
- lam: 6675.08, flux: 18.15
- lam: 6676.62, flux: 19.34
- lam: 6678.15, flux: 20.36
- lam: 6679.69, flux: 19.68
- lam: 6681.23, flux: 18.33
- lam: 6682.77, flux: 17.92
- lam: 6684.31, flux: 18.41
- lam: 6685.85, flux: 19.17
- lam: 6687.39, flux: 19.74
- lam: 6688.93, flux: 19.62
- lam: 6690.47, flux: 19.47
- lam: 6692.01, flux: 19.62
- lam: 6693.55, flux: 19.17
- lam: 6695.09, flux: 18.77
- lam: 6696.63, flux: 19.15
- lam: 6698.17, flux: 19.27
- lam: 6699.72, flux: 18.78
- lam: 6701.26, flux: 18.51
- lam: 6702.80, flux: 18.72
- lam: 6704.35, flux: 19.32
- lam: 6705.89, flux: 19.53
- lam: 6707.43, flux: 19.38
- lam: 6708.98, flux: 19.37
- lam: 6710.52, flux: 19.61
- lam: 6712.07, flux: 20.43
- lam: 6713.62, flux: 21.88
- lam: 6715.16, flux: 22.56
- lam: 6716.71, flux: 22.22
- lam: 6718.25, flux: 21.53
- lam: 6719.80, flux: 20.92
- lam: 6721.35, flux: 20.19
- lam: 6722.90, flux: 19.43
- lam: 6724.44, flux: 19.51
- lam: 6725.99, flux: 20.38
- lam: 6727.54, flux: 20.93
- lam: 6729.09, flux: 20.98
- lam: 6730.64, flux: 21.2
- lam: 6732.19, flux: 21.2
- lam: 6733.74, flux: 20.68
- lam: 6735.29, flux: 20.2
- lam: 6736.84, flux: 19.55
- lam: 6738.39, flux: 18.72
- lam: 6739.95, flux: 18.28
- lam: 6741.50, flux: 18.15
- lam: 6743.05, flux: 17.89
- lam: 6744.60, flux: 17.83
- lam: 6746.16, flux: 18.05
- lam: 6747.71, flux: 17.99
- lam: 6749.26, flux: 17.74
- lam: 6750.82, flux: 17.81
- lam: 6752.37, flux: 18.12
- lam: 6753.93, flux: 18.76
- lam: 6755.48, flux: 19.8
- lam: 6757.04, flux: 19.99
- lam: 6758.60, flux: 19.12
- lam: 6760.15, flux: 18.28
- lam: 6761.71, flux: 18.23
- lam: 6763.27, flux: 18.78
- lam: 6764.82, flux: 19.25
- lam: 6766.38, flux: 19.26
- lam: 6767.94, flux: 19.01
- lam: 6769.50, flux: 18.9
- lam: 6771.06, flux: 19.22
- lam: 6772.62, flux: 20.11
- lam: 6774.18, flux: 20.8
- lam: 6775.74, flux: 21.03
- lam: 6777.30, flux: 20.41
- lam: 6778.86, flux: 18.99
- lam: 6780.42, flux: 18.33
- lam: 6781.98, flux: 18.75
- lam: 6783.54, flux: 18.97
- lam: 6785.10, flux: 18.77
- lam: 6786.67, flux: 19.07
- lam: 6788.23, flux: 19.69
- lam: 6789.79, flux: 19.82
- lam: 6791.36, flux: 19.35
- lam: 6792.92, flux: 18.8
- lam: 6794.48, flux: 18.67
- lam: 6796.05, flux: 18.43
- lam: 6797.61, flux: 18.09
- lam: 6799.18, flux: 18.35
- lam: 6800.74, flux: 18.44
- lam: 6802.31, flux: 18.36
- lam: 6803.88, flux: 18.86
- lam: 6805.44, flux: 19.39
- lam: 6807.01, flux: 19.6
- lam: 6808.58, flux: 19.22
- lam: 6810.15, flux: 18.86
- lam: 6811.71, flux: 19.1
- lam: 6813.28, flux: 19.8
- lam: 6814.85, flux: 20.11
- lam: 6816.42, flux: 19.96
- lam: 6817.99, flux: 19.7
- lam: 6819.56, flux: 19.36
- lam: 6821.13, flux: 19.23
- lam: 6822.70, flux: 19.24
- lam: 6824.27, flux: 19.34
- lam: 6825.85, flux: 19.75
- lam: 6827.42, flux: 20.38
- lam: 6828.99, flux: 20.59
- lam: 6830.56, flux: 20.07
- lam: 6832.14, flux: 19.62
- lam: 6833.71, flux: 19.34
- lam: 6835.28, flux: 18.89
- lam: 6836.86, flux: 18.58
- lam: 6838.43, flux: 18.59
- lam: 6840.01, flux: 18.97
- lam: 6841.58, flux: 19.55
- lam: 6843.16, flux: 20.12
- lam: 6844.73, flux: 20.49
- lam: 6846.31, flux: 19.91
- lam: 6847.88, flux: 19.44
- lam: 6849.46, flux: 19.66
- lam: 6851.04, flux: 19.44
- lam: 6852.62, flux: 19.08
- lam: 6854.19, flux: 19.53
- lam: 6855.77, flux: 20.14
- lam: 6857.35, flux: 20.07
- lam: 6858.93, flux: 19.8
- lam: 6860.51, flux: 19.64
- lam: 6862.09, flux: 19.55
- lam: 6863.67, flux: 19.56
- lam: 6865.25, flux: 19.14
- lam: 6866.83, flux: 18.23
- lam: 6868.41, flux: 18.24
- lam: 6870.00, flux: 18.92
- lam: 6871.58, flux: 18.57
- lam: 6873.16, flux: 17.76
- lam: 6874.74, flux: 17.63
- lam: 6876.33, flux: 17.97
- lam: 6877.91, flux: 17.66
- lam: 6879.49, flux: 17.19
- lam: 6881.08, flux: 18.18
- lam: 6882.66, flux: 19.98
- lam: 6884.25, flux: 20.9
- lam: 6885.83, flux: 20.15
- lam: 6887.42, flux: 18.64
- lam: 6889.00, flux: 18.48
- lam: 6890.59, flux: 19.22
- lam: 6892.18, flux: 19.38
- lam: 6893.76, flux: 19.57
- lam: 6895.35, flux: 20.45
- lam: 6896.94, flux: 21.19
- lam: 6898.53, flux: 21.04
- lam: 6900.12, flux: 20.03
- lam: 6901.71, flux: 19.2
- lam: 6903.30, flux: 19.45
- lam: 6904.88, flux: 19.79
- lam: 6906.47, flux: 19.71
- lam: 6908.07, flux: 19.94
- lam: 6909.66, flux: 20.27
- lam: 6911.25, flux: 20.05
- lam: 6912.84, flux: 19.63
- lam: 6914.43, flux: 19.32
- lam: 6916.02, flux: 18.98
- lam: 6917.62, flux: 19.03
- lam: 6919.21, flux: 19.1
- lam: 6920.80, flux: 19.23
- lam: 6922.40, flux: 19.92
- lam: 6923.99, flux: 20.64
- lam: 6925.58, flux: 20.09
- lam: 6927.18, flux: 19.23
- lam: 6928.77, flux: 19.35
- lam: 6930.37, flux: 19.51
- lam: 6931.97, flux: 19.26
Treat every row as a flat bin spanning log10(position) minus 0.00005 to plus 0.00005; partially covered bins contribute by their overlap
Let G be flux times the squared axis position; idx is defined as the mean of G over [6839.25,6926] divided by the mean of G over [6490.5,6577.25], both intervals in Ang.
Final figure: 1.04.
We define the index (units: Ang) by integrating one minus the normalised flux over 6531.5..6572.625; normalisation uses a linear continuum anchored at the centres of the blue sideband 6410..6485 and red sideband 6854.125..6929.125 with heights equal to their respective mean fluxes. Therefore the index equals -4.2 Ang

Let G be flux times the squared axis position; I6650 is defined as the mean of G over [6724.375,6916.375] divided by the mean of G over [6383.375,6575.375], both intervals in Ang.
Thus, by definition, 1.06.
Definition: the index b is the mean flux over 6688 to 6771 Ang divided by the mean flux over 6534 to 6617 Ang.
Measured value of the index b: 0.9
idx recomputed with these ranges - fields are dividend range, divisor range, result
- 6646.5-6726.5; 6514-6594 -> 0.91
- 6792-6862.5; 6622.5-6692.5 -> 1.09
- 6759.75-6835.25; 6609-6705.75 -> 1.06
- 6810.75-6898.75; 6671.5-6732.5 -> 1.03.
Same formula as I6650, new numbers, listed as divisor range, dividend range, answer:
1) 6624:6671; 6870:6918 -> 1.12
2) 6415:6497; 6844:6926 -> 1.14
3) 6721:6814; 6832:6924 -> 1.04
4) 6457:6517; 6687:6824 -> 1.10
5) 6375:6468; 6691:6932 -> 1.10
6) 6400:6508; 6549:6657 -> 1.11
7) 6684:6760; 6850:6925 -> 1.04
